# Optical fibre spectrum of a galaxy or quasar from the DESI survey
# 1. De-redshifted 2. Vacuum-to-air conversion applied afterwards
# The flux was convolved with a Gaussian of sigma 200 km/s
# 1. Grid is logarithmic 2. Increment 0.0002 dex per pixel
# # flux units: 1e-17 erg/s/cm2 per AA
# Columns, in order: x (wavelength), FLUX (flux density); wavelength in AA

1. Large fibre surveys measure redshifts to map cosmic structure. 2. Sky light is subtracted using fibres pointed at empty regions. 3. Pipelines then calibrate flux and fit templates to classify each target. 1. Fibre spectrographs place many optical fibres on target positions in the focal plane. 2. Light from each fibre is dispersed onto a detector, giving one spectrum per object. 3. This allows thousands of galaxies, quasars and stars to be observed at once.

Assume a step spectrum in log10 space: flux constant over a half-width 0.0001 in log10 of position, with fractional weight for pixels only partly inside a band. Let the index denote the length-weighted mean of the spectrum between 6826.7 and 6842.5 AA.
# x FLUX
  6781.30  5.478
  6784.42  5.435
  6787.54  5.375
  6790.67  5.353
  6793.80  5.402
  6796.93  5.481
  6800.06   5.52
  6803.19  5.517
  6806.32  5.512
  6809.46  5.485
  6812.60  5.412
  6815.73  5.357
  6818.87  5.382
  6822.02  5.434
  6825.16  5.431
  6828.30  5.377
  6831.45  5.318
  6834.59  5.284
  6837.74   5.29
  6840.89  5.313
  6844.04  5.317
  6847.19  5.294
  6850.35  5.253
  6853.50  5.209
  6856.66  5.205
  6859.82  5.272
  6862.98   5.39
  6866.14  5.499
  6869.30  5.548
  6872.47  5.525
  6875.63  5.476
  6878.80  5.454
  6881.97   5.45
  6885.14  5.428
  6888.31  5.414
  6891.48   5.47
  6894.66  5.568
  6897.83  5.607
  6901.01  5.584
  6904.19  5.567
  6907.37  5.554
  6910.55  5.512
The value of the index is 5.32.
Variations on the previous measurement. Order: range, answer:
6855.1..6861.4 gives 5.24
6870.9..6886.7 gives 5.47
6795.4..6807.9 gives 5.51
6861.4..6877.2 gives 5.49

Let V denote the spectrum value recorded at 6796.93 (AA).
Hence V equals 5.481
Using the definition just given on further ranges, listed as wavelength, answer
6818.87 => 5.382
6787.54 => 5.375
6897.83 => 5.607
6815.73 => 5.357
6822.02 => 5.434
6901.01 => 5.584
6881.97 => 5.45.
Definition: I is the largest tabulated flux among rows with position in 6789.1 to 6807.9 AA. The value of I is 5.52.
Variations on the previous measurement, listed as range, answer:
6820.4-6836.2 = 5.434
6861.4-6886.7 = 5.548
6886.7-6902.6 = 5.607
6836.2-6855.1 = 5.317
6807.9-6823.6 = 5.485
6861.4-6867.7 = 5.499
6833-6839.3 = 5.29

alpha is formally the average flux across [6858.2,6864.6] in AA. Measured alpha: 5.33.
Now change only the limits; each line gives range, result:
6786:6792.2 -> 5.36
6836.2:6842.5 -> 5.3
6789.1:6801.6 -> 5.44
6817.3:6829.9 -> 5.4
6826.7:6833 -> 5.35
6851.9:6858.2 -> 5.21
